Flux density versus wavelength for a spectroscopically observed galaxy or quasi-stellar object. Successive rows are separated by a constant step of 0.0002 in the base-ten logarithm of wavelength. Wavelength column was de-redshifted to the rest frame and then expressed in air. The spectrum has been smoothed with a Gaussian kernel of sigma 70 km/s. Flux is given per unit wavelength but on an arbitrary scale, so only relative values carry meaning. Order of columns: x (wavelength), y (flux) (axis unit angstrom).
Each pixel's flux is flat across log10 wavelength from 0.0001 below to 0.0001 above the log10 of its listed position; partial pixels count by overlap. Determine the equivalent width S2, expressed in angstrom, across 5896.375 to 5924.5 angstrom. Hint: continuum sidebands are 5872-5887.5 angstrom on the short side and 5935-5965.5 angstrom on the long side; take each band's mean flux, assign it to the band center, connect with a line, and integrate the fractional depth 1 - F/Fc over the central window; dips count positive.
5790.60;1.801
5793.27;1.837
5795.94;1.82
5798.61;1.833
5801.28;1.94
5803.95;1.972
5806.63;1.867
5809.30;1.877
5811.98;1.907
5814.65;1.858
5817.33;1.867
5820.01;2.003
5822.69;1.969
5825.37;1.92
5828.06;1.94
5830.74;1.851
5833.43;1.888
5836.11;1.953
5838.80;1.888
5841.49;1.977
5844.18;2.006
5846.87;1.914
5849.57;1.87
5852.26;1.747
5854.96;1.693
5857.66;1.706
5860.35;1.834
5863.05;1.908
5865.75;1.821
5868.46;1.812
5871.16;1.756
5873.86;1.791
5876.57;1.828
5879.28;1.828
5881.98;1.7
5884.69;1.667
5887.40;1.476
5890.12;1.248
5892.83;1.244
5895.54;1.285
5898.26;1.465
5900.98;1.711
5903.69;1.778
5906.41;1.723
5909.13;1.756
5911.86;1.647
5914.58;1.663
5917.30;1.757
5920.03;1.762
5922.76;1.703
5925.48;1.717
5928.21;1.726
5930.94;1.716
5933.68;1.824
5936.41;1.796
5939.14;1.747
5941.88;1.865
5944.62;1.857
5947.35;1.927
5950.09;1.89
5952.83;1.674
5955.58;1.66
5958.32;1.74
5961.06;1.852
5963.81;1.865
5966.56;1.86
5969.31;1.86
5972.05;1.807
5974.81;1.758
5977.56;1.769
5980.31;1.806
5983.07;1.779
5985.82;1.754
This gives 1.2 angstrom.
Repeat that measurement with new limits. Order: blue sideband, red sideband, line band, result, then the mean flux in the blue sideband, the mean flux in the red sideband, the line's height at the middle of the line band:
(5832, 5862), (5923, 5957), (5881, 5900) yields 4.0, 1.86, 1.78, 1.82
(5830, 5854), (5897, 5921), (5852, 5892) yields 2.1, 1.9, 1.7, 1.81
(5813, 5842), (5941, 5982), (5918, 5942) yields 1.0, 1.92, 1.81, 1.84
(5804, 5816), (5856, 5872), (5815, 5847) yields -1.3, 1.89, 1.81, 1.86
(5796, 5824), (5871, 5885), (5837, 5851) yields -0.7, 1.91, 1.77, 1.84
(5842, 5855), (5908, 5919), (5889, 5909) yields 2.6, 1.87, 1.71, 1.74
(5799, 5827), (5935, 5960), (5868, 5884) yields 0.7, 1.92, 1.8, 1.86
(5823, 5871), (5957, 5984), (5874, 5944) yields 6.4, 1.87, 1.81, 1.84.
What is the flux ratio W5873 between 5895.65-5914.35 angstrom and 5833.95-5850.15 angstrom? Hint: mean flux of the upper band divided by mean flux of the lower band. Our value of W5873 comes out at 0.85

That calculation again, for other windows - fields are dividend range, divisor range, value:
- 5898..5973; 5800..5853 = 0.92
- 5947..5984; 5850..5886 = 1.01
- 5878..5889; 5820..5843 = 0.86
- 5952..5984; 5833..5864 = 0.96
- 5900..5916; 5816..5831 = 0.89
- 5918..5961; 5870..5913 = 1.10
